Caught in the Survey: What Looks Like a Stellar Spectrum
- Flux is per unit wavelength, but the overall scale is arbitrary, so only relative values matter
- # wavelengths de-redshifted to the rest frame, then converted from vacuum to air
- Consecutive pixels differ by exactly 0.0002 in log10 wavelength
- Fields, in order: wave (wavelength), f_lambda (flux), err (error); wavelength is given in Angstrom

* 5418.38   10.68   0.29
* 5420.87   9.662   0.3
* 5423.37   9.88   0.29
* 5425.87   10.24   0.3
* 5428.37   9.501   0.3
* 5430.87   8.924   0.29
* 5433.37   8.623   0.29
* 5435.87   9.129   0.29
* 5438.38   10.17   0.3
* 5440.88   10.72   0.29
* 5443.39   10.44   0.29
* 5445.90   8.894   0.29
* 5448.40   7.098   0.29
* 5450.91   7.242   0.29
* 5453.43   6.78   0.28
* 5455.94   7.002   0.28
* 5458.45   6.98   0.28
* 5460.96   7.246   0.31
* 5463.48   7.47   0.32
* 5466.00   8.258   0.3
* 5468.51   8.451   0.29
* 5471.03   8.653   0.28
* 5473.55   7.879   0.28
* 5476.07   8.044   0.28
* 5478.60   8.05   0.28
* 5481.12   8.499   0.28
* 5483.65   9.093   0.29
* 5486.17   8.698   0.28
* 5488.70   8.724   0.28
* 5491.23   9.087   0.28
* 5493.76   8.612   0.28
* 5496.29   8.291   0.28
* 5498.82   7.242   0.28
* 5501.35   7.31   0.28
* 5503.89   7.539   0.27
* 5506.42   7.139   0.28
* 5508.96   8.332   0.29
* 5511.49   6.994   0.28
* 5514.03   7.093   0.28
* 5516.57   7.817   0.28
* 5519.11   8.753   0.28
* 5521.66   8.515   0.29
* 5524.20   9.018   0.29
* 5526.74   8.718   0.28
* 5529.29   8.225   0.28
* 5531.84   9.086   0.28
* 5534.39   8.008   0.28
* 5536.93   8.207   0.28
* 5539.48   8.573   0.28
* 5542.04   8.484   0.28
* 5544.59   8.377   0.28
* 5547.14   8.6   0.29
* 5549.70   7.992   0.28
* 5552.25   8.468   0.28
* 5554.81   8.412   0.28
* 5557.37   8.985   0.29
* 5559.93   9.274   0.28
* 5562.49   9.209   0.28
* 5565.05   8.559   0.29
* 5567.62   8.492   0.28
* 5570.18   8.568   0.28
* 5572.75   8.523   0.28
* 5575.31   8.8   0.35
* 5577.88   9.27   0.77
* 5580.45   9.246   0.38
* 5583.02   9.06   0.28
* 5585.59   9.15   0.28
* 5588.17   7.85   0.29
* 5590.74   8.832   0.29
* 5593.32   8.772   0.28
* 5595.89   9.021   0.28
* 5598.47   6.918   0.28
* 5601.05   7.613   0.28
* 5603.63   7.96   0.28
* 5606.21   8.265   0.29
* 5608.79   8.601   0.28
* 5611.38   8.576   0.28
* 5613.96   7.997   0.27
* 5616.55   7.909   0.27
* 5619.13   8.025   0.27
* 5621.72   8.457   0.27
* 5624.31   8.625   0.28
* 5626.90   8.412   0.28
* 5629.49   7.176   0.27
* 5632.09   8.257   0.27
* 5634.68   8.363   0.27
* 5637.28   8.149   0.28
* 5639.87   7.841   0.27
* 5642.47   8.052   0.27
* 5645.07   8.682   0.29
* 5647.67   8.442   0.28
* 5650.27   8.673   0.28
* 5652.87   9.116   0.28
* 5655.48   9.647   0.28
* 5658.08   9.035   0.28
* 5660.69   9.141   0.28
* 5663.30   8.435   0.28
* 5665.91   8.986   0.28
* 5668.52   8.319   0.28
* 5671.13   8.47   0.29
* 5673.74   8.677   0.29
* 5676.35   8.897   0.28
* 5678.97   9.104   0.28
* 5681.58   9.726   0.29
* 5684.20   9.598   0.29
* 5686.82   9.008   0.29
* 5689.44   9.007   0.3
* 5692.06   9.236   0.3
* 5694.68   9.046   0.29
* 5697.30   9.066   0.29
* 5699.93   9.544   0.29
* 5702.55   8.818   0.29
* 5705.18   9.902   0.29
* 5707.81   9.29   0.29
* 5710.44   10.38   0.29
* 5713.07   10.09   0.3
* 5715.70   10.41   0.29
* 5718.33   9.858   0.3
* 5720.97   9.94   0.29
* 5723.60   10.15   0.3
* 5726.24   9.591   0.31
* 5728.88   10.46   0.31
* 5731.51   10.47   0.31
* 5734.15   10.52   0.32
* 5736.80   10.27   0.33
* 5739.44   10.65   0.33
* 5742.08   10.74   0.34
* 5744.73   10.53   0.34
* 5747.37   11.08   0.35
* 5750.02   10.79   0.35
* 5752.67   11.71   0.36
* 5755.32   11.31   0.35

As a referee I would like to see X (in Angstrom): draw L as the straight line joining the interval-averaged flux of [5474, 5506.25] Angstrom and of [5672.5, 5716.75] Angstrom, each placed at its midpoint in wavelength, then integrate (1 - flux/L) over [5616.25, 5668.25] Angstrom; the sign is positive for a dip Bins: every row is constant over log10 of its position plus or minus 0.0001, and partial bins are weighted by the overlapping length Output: 3.5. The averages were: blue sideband 8.22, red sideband 9.4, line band 8.48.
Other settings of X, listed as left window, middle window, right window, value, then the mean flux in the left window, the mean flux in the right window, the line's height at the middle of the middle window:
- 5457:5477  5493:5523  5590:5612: 0.7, 7.86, 8.26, 7.99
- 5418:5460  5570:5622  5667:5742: 4.9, 8.89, 9.61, 9.32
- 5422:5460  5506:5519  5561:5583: 1.8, 8.76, 8.85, 8.81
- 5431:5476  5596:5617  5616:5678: 1.0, 8.3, 8.5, 8.46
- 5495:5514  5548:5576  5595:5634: -2.9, 7.52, 8.12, 7.83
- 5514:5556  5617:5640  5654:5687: 1.7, 8.41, 9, 8.82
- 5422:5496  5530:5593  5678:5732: 2.4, 8.56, 9.65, 9.01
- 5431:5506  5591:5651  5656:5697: 4.0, 8.28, 9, 8.8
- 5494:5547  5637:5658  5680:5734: 1.3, 8.11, 9.7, 9.19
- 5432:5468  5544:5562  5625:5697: -0.2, 8.29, 8.73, 8.51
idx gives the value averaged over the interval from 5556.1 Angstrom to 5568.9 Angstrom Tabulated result 8.9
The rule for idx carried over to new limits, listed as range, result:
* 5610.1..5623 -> 8.2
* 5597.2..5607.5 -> 7.69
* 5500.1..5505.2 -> 7.42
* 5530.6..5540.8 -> 8.47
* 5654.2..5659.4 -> 9.34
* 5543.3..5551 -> 8.33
